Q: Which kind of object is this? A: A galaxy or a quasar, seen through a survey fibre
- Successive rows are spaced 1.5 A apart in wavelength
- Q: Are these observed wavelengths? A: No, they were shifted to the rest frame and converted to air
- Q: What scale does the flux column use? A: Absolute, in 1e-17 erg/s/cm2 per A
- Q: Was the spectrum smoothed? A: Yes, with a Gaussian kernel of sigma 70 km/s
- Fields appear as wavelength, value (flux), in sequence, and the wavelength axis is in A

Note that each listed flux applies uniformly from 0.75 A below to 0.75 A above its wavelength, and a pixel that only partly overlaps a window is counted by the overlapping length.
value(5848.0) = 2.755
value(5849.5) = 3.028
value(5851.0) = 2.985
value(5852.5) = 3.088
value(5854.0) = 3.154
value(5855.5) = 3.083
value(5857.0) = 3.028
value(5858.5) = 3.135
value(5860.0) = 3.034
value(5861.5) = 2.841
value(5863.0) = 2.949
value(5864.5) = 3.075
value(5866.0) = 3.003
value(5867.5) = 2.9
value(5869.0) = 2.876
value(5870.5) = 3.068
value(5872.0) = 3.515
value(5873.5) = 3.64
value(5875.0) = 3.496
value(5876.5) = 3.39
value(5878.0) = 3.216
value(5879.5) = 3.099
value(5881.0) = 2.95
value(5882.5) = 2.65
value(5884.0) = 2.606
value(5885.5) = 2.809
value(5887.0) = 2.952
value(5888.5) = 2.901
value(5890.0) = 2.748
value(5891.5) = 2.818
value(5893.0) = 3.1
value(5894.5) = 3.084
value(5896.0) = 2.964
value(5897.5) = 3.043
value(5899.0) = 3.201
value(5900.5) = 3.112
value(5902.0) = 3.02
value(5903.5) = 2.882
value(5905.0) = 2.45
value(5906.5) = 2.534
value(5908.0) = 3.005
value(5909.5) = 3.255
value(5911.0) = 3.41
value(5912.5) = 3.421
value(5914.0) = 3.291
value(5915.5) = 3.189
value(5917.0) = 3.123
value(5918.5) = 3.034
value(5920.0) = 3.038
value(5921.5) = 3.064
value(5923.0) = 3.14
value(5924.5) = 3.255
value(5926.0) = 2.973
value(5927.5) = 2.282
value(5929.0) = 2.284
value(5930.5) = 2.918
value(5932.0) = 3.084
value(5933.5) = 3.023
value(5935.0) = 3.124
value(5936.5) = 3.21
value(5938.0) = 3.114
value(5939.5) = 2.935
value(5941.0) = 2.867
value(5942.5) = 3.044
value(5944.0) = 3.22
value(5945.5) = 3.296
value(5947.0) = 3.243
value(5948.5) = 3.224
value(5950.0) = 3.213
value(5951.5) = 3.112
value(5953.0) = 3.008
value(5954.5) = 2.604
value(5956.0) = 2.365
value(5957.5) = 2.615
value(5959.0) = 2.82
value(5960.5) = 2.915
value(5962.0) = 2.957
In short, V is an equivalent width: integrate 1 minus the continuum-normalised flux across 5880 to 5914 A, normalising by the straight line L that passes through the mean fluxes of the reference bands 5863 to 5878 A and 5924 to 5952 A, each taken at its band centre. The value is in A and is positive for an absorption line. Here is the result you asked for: 1.9 A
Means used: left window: 3.2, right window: 3.02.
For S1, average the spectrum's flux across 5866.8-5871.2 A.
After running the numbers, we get 2.95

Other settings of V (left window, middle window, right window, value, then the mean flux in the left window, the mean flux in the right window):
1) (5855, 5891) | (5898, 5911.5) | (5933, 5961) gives 0.2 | 3.04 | 3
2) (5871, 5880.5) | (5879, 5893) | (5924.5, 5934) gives 1.8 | 3.37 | 2.79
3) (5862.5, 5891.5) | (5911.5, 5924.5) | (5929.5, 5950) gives -0.4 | 3.04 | 3.09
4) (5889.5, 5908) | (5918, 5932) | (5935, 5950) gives 0.7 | 2.92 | 3.13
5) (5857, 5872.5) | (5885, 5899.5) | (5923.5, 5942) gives 0.1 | 3.03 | 2.93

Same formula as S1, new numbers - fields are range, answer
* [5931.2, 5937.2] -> 3.11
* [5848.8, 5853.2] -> 3.03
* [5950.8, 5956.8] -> 2.77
